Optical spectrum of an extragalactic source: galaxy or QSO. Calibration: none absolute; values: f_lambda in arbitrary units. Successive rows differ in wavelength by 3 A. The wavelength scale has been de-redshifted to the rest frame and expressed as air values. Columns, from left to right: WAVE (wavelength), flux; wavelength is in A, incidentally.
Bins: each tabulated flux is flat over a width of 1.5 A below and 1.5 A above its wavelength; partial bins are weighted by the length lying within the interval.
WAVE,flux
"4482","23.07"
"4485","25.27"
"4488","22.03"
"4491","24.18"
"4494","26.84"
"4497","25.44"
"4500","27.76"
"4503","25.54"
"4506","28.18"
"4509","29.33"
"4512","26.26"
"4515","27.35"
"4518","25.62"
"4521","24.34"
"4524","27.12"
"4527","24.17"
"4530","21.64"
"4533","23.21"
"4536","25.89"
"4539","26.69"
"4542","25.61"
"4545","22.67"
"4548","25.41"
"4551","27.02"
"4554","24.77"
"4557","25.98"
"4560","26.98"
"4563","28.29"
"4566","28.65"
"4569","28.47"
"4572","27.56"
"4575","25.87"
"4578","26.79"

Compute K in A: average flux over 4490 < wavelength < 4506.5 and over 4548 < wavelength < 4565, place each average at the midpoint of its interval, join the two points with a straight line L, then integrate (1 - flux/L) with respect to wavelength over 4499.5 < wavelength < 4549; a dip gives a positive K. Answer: 1.4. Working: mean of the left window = 26.3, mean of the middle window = 25.7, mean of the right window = 26.6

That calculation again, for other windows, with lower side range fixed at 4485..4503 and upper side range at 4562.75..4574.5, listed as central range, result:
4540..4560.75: 1.4 A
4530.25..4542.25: 0.9 A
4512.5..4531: 0.8 A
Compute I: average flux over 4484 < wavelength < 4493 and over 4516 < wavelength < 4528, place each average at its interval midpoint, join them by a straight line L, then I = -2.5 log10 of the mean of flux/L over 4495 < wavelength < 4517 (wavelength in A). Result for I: -0.10 mag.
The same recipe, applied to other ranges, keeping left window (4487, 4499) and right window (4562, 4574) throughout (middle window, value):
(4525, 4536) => 0.13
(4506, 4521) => -0.05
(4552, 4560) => 0.07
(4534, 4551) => 0.07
